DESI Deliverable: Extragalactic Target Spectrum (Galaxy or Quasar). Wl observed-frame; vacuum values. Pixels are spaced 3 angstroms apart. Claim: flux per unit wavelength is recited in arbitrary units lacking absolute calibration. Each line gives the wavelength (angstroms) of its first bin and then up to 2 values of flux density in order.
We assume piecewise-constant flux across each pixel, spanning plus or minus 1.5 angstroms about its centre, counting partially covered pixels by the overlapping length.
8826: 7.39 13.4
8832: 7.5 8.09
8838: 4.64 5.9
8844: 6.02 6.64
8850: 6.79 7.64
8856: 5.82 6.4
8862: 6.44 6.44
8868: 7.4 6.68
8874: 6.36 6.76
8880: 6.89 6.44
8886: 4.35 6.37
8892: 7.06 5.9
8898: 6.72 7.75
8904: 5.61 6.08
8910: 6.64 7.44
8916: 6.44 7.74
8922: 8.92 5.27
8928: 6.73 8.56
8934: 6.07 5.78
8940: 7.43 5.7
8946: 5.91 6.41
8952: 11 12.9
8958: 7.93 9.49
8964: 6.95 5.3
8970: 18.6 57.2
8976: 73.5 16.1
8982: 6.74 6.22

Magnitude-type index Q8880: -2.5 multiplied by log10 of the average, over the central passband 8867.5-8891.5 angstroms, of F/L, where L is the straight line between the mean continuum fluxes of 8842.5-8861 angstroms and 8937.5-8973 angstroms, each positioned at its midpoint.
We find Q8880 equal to 0.20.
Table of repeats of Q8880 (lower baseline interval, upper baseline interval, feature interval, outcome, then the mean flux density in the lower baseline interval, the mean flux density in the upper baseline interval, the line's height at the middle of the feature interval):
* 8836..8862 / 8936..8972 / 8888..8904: 0.15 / 6.28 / 9.33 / 7.65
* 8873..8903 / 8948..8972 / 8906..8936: 0.21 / 6.45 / 10.9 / 8.48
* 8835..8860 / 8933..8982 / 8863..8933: 0.48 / 6.34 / 15.8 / 10.7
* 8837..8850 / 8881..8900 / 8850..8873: -0.11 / 5.96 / 6.2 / 6.05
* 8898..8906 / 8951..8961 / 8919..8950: 0.29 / 6.65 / 10.4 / 8.92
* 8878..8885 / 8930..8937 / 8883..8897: 0.10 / 6.51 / 6.9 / 6.57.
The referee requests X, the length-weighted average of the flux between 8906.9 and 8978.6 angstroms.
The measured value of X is 12.8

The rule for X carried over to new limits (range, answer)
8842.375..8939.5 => 6.64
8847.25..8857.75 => 6.73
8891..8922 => 6.84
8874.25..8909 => 6.36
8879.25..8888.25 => 5.85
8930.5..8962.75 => 7.9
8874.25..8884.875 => 6.57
